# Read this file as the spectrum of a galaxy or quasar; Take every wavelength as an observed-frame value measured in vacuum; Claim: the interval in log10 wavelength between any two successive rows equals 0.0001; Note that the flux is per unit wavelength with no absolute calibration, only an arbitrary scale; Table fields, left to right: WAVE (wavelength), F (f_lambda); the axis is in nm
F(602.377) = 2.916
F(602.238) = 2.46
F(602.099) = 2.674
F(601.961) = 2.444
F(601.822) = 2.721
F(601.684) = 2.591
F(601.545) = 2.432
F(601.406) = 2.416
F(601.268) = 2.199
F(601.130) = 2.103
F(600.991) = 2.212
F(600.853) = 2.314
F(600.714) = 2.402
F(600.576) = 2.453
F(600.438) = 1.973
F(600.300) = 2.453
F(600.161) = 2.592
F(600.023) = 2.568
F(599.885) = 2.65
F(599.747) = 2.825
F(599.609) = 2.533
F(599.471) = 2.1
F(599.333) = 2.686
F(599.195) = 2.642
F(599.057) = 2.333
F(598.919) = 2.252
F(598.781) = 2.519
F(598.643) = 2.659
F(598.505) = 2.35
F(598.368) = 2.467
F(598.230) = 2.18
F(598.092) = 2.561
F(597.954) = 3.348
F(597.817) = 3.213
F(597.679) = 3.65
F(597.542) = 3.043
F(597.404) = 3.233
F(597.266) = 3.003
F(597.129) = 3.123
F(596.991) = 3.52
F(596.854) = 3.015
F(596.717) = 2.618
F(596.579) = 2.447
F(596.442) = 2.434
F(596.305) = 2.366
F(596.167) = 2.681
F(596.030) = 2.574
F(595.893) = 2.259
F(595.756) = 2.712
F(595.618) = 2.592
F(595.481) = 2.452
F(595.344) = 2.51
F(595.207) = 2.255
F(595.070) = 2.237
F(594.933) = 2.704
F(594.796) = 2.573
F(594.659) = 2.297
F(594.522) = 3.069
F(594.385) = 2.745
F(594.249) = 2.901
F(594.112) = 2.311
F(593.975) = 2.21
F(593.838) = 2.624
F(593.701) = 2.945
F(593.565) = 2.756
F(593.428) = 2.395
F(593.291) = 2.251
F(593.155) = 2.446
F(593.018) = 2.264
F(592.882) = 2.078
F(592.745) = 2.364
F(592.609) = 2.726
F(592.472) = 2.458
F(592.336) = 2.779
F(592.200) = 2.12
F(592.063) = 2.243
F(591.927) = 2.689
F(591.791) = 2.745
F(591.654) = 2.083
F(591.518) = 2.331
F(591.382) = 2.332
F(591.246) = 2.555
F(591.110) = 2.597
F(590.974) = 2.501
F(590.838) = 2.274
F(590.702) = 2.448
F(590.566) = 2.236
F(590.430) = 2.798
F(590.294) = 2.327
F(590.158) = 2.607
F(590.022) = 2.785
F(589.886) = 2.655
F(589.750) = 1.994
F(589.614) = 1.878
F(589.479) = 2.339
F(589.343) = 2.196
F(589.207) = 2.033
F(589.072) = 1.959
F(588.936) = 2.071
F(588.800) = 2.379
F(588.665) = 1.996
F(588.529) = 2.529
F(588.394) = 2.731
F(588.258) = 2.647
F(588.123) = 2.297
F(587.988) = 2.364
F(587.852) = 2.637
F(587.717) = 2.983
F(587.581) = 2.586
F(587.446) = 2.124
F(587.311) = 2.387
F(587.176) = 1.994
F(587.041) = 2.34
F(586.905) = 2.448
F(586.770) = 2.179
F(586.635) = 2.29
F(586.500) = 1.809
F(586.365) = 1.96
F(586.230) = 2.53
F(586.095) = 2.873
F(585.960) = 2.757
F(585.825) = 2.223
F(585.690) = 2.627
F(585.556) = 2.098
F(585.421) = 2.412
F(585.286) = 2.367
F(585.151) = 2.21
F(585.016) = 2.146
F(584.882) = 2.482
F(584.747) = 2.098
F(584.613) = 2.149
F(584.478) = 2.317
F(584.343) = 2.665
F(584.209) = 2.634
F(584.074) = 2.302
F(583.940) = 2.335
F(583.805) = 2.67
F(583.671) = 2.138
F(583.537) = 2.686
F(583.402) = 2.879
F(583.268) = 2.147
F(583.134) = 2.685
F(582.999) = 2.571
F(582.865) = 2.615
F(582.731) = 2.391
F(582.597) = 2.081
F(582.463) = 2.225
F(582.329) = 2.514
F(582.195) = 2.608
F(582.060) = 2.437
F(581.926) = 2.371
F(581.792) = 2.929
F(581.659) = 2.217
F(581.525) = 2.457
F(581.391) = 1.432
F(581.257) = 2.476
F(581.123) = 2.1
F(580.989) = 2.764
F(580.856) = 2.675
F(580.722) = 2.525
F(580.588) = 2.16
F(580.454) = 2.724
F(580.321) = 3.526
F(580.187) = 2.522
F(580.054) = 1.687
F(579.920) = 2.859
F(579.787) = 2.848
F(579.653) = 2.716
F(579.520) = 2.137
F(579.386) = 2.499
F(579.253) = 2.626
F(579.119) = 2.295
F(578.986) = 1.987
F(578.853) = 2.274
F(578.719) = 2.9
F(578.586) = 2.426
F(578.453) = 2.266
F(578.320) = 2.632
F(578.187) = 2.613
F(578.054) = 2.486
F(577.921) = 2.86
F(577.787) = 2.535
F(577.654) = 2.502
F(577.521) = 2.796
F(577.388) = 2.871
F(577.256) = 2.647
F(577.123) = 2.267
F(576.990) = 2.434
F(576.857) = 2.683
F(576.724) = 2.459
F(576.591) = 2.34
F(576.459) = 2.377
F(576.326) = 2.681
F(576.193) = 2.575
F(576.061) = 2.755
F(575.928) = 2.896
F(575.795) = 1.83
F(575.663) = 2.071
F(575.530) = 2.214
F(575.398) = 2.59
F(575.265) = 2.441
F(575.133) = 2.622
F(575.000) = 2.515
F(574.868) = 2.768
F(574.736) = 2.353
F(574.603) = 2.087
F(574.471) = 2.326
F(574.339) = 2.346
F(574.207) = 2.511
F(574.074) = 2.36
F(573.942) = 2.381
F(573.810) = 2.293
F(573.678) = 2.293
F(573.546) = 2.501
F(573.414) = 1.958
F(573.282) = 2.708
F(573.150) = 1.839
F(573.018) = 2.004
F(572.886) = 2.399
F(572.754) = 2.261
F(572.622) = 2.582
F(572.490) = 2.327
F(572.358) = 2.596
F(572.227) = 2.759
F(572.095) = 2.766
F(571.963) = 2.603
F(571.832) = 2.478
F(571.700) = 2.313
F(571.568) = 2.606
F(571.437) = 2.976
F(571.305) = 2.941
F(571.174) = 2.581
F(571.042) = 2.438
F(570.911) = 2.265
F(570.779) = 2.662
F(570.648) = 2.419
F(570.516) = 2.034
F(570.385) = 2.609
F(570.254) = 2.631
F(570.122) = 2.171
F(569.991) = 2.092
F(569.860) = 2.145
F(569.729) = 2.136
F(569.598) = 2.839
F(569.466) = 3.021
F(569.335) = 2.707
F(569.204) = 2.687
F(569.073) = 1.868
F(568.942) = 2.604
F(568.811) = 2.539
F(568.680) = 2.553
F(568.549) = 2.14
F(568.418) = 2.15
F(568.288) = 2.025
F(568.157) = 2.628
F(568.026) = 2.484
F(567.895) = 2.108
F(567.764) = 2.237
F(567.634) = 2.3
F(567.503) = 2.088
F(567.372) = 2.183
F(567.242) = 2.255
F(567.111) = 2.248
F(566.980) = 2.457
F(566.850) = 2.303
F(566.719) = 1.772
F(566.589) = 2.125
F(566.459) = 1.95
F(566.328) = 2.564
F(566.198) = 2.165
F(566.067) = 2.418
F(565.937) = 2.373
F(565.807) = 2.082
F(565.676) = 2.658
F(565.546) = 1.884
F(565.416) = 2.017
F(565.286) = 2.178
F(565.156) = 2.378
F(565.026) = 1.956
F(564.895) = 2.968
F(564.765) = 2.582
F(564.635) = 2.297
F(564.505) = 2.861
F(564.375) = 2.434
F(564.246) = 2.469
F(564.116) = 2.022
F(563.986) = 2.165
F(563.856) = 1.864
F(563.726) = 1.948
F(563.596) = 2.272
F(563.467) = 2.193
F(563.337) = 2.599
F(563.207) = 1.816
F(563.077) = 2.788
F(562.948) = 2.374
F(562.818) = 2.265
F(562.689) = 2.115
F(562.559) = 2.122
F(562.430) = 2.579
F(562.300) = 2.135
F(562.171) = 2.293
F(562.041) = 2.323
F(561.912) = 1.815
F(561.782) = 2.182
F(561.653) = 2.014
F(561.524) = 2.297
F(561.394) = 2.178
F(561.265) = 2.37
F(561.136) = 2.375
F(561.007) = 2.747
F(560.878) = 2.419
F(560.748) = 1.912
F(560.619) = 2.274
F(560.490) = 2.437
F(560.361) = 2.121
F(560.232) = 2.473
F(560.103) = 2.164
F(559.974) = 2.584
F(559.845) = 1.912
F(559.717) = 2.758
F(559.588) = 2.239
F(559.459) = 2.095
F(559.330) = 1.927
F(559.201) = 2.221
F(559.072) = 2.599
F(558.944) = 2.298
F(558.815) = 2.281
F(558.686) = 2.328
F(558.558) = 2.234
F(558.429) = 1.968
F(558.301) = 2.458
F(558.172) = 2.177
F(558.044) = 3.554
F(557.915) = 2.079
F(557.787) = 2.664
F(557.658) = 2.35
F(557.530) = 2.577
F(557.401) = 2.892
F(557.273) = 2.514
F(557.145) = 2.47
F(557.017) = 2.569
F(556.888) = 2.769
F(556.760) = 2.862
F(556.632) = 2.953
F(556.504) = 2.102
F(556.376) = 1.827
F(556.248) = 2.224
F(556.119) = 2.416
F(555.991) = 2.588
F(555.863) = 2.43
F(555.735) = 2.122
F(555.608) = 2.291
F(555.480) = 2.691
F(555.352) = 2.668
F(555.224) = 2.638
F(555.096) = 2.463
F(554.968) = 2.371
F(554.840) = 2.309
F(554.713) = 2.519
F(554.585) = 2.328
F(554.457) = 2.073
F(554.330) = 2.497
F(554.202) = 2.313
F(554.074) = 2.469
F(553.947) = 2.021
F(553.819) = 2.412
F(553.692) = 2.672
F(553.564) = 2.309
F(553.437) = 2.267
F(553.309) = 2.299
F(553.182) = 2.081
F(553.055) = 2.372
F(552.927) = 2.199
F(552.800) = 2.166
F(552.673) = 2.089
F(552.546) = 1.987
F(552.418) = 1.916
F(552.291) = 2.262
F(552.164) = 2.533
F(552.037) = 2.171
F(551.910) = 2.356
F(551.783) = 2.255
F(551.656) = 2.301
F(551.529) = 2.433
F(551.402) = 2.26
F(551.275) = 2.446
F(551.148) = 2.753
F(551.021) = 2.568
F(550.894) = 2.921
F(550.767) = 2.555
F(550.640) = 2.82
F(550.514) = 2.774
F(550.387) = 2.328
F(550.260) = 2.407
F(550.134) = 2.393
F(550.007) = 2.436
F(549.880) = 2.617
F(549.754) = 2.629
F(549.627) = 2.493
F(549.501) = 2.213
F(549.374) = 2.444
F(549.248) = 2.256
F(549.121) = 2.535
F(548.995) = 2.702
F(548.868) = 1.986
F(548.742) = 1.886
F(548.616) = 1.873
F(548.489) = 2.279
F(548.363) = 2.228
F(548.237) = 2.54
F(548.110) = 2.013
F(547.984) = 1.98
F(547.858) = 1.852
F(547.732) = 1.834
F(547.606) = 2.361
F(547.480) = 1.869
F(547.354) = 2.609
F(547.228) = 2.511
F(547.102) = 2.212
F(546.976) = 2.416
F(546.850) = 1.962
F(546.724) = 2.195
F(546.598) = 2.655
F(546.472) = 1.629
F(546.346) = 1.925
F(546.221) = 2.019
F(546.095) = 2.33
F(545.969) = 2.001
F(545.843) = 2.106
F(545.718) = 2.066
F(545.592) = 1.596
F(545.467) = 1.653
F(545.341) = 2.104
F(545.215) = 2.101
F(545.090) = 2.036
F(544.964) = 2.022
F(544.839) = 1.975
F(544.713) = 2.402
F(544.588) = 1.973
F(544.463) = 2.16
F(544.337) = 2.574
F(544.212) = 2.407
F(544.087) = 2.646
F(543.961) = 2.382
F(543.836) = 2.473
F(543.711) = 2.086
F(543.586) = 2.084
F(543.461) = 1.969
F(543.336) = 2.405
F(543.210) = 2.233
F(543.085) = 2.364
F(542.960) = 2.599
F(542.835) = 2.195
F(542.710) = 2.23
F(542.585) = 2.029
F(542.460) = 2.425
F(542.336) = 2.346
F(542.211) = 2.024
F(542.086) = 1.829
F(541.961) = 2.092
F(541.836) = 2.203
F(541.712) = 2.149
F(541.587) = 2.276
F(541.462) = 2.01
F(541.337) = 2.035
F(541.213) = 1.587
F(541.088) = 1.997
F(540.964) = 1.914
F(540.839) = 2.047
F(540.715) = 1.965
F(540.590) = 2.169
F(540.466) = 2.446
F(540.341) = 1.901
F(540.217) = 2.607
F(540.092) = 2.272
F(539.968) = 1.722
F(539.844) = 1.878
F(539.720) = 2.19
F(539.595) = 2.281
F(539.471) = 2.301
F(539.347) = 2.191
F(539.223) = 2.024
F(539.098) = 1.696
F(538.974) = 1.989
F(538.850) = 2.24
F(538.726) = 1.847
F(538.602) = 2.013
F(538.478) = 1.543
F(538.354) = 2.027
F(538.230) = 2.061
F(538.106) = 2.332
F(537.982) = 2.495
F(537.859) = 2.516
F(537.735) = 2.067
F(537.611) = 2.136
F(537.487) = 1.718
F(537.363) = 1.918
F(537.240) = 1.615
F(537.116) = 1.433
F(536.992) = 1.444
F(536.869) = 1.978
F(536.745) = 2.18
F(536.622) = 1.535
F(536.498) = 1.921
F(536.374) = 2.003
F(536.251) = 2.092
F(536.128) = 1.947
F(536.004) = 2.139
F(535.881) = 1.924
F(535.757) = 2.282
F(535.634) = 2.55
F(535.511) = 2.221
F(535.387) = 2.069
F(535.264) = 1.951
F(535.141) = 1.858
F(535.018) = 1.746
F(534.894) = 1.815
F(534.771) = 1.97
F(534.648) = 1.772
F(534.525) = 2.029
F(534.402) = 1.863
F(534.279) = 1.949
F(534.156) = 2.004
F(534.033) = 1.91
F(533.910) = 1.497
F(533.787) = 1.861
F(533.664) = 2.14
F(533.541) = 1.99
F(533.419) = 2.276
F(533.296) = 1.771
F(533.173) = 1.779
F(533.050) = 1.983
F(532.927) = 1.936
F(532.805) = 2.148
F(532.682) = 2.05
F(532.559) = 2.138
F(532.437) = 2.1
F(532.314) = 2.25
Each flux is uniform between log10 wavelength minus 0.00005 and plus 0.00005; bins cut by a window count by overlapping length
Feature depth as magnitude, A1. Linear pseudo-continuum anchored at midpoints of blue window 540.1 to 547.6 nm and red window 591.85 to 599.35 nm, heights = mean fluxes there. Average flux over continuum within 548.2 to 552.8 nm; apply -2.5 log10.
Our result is -0.07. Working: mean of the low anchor 2.16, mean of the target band 2.38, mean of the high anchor 2.62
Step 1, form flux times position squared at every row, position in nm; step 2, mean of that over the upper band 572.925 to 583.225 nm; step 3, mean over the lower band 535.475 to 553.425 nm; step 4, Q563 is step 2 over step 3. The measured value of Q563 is 1.27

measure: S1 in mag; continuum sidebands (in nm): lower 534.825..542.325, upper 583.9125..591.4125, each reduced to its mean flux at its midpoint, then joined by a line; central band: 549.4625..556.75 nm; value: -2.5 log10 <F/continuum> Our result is -0.127 mag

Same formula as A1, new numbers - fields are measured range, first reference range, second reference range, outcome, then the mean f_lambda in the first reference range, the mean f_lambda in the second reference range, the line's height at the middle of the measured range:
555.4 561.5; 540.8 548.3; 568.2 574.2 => -0.05 mag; 2.15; 2.43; 2.29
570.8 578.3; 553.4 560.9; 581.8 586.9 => -0.04 mag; 2.39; 2.4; 2.4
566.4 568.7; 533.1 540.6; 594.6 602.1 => 0.04 mag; 2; 2.58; 2.29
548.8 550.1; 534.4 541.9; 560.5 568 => -0.14 mag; 2.02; 2.26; 2.12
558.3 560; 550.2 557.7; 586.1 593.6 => 0.06 mag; 2.41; 2.38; 2.41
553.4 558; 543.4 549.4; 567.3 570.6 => -0.09 mag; 2.16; 2.36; 2.24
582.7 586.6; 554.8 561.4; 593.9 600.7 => 0.07 mag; 2.4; 2.63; 2.56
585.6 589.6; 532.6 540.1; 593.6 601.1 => 0.07 mag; 1.98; 2.62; 2.51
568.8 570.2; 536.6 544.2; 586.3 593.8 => -0.08 mag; 2.09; 2.38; 2.26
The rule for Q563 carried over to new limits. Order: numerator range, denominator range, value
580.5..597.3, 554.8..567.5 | 1.16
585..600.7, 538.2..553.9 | 1.33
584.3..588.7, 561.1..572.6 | 1.08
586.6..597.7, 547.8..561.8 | 1.21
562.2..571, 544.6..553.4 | 1.10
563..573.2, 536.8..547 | 1.24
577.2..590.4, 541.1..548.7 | 1.29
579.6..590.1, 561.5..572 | 1.10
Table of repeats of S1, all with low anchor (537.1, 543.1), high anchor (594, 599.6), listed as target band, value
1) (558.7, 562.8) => 0.01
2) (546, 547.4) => -0.03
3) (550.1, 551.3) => -0.19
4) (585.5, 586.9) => 0.09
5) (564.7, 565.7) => 0.01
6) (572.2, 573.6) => 0.03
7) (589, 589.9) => 0.22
